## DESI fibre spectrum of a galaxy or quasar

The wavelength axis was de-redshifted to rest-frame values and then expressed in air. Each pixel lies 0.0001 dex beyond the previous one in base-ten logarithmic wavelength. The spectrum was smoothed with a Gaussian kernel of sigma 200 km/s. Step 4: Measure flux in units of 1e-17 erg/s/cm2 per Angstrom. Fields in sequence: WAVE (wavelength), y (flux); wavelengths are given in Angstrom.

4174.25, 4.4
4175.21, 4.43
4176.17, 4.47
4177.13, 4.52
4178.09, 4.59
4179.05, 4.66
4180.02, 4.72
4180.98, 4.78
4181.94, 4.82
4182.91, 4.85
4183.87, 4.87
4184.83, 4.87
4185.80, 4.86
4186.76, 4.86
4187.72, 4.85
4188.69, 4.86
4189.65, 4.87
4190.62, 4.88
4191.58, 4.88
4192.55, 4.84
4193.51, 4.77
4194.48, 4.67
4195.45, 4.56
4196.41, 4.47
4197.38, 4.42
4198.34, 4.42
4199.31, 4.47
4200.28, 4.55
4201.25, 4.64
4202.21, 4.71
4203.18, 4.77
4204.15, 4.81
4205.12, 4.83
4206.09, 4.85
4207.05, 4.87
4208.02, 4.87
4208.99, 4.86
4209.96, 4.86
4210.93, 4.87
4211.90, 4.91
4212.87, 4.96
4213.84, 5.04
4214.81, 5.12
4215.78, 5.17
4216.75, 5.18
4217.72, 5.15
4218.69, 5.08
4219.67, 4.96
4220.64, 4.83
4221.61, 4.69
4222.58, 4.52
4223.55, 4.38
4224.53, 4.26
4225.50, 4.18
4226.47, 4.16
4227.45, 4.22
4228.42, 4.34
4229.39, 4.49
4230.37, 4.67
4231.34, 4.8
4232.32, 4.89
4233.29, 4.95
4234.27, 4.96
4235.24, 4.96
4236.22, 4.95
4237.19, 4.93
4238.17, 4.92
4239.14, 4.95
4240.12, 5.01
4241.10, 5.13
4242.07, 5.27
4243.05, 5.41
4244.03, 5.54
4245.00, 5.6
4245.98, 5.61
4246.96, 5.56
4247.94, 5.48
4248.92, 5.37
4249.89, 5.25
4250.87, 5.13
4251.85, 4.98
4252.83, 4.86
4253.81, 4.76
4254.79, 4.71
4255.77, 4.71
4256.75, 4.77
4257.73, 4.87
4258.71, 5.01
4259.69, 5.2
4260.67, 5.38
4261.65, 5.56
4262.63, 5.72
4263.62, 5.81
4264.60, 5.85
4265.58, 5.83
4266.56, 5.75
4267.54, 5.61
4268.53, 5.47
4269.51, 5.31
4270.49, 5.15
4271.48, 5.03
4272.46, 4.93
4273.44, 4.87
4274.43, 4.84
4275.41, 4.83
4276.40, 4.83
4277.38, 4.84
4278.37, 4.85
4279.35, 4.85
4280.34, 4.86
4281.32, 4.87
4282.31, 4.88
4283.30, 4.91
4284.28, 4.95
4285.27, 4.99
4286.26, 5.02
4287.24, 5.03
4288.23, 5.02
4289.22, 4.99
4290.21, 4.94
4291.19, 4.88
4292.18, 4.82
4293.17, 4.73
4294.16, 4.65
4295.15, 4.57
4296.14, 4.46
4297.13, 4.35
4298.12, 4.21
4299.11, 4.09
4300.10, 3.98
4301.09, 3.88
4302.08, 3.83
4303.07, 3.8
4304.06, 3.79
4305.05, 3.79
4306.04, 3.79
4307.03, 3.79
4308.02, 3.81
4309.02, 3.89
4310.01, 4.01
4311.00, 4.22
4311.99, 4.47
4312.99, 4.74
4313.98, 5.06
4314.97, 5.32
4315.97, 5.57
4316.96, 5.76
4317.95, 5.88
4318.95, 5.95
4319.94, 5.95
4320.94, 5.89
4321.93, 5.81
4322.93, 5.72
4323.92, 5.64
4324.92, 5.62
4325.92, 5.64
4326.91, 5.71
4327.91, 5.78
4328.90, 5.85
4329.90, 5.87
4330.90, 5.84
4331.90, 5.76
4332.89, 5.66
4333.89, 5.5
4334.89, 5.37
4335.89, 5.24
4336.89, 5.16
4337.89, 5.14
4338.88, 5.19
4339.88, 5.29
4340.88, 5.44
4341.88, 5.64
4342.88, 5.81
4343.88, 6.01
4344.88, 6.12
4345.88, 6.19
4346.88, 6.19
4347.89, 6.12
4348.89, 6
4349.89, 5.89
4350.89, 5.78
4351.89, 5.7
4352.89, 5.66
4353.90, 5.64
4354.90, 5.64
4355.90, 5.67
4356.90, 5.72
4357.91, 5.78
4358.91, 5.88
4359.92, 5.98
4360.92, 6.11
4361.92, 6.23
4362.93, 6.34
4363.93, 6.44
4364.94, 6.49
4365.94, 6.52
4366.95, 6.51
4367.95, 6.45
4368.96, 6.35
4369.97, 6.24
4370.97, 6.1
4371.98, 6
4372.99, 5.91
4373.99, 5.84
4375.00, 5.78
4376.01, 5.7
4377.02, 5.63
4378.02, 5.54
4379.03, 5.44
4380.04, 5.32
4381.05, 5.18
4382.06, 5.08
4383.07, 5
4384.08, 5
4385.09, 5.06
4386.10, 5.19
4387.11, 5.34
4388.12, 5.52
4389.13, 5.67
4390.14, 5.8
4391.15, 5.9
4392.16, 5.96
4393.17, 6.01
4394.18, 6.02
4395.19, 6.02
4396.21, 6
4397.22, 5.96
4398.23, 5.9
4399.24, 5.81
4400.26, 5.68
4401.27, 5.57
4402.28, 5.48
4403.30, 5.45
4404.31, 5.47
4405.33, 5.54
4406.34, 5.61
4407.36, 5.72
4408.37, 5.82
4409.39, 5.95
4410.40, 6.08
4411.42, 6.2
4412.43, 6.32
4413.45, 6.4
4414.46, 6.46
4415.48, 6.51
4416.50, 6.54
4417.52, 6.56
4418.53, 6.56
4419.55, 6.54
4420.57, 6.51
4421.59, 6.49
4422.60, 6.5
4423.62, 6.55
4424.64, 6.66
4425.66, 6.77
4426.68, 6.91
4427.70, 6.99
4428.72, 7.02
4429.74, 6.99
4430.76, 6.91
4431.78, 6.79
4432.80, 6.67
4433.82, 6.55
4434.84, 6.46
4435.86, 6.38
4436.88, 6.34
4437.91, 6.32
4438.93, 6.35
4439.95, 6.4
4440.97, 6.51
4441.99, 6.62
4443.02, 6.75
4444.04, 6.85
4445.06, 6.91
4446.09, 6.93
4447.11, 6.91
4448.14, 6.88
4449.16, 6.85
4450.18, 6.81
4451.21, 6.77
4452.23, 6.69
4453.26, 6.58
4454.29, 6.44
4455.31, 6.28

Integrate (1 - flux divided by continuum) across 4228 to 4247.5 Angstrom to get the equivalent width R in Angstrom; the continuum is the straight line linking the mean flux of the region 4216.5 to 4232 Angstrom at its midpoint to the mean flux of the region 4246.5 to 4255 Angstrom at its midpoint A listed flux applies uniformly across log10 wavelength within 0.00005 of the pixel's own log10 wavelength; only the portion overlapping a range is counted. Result -0.7 Angstrom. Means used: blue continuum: 4.61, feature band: 5.05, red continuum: 5.13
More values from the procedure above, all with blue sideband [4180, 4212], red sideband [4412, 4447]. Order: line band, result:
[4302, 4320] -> 3.5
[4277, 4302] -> 3.7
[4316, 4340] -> 0.7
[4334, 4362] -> 1.2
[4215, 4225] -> 0.2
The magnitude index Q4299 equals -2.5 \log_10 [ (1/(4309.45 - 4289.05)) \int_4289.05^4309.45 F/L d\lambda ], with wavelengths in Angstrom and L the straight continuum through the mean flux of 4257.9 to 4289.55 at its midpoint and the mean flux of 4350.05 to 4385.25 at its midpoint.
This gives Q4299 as 0.25 mag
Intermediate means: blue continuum 5.15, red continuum 5.83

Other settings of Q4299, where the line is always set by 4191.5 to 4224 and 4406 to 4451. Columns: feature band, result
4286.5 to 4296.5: 0.14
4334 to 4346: 0.06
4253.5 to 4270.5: -0.02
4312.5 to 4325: 0.01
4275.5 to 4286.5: 0.10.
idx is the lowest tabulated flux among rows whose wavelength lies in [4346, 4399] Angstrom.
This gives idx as 5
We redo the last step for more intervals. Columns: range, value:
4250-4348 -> 3.79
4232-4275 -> 4.71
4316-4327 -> 5.62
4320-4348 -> 5.14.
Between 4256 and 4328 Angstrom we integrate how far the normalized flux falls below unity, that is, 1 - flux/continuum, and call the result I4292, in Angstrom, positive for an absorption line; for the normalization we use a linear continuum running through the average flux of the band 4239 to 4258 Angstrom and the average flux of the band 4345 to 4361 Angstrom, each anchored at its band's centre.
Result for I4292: 6.6 Angstrom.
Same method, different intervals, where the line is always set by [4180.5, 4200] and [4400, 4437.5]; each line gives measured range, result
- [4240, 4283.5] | 0.4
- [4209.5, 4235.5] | 1.1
